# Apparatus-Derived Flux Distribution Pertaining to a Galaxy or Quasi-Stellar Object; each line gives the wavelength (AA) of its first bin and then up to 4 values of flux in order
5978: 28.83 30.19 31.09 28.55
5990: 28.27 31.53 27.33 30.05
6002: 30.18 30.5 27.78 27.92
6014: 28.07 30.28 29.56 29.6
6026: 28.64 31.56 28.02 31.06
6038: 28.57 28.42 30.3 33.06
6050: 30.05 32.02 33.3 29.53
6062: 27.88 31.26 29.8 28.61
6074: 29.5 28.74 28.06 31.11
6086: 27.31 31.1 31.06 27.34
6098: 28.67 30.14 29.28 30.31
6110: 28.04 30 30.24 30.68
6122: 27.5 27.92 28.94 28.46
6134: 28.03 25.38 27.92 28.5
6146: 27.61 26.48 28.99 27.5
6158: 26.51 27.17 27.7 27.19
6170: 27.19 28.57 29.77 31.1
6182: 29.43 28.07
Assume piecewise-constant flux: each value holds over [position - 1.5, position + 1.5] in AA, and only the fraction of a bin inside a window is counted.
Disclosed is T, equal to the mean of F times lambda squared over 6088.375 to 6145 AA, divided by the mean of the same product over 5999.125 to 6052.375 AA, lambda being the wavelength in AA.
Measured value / 1.00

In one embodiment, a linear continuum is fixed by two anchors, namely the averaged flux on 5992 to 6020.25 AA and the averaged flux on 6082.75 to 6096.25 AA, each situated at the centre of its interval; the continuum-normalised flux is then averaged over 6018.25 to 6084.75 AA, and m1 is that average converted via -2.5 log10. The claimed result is -0.02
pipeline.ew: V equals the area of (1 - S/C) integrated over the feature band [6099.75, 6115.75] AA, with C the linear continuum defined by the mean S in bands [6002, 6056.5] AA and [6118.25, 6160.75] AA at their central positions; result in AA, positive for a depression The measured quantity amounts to -0.7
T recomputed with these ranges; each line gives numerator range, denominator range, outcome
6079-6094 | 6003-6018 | 1.05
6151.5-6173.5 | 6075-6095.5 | 0.96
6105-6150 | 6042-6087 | 0.97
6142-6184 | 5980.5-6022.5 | 1.01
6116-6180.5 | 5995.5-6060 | 0.98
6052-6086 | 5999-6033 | 1.03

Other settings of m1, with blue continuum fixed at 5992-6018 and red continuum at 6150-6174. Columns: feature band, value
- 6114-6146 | -0.02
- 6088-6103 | -0.05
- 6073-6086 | -0.03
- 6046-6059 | -0.11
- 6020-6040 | -0.02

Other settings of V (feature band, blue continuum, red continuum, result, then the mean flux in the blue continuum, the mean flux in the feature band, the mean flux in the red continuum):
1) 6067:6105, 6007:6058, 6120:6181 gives -0.3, 29.9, 29.3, 28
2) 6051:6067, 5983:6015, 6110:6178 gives -1.1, 29.2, 30.7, 28.1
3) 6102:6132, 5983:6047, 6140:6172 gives -1.2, 29.5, 29.2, 27.5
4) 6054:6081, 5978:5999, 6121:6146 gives -1.1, 29.5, 29.7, 27.8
